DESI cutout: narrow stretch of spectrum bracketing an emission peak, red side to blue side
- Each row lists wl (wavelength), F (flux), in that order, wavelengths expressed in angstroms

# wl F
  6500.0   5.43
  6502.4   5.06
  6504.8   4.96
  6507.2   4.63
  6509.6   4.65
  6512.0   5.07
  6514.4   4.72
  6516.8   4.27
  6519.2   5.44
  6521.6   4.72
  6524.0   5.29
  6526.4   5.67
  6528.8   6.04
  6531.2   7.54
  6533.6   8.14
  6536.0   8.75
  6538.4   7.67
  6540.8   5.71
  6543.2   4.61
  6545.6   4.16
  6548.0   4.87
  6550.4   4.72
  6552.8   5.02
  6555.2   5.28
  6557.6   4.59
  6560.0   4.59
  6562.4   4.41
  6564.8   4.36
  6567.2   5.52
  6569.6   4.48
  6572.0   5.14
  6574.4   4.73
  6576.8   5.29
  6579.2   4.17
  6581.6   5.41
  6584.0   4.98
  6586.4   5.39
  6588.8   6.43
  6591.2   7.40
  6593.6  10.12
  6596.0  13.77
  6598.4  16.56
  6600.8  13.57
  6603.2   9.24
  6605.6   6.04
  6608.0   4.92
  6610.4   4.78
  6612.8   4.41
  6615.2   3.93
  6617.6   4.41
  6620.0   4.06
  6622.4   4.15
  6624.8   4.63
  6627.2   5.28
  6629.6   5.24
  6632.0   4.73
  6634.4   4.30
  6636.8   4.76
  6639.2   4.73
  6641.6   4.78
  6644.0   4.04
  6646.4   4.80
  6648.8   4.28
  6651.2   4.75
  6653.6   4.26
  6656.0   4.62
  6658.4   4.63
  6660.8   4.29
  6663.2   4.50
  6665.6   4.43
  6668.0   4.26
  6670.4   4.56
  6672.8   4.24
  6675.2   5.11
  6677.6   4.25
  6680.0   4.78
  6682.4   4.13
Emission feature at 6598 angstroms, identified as [O III] 5007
